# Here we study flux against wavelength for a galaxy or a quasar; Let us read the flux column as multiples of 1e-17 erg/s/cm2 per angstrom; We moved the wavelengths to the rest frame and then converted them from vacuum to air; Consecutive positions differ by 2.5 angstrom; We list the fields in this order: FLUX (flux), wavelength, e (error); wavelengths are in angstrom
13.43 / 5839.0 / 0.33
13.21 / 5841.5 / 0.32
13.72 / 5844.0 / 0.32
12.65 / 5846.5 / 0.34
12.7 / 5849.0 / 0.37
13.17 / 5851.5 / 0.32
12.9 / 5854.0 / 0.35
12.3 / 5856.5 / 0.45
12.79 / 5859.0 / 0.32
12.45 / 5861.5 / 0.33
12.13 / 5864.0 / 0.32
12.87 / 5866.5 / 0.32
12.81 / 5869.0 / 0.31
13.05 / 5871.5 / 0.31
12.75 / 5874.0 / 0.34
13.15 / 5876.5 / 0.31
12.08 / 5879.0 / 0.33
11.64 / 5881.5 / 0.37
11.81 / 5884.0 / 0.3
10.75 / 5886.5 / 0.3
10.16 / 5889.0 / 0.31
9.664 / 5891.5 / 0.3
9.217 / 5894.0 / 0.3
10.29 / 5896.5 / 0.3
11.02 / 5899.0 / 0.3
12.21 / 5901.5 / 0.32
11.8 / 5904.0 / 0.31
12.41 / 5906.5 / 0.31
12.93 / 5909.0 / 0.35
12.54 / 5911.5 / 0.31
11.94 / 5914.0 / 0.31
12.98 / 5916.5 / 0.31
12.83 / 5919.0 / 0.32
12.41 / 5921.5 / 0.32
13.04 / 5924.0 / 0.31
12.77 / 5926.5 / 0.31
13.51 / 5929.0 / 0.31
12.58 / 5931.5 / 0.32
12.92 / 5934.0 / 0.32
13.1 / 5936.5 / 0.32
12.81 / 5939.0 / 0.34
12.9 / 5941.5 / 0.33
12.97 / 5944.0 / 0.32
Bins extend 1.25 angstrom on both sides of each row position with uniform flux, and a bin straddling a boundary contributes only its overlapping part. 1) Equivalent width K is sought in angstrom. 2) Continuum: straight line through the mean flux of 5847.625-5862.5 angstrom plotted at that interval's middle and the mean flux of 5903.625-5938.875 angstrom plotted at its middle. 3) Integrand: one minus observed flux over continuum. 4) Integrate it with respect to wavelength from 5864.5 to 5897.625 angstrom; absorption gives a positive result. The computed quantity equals 3.0 angstrom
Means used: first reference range 12.7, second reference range 12.7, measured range 11.6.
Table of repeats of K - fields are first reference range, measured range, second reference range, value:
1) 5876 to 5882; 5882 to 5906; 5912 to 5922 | 3.0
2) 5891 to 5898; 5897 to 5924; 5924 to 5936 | -2.6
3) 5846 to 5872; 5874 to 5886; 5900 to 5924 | 0.4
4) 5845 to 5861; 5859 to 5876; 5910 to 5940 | 0.1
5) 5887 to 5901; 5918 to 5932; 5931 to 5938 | -0.7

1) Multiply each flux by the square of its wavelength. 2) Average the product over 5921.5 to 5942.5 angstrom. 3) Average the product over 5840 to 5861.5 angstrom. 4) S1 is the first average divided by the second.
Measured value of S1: 1.03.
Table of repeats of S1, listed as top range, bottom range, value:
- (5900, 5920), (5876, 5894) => 1.13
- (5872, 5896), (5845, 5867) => 0.90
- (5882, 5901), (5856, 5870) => 0.85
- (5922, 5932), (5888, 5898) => 1.33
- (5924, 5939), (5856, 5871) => 1.05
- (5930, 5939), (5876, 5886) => 1.09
